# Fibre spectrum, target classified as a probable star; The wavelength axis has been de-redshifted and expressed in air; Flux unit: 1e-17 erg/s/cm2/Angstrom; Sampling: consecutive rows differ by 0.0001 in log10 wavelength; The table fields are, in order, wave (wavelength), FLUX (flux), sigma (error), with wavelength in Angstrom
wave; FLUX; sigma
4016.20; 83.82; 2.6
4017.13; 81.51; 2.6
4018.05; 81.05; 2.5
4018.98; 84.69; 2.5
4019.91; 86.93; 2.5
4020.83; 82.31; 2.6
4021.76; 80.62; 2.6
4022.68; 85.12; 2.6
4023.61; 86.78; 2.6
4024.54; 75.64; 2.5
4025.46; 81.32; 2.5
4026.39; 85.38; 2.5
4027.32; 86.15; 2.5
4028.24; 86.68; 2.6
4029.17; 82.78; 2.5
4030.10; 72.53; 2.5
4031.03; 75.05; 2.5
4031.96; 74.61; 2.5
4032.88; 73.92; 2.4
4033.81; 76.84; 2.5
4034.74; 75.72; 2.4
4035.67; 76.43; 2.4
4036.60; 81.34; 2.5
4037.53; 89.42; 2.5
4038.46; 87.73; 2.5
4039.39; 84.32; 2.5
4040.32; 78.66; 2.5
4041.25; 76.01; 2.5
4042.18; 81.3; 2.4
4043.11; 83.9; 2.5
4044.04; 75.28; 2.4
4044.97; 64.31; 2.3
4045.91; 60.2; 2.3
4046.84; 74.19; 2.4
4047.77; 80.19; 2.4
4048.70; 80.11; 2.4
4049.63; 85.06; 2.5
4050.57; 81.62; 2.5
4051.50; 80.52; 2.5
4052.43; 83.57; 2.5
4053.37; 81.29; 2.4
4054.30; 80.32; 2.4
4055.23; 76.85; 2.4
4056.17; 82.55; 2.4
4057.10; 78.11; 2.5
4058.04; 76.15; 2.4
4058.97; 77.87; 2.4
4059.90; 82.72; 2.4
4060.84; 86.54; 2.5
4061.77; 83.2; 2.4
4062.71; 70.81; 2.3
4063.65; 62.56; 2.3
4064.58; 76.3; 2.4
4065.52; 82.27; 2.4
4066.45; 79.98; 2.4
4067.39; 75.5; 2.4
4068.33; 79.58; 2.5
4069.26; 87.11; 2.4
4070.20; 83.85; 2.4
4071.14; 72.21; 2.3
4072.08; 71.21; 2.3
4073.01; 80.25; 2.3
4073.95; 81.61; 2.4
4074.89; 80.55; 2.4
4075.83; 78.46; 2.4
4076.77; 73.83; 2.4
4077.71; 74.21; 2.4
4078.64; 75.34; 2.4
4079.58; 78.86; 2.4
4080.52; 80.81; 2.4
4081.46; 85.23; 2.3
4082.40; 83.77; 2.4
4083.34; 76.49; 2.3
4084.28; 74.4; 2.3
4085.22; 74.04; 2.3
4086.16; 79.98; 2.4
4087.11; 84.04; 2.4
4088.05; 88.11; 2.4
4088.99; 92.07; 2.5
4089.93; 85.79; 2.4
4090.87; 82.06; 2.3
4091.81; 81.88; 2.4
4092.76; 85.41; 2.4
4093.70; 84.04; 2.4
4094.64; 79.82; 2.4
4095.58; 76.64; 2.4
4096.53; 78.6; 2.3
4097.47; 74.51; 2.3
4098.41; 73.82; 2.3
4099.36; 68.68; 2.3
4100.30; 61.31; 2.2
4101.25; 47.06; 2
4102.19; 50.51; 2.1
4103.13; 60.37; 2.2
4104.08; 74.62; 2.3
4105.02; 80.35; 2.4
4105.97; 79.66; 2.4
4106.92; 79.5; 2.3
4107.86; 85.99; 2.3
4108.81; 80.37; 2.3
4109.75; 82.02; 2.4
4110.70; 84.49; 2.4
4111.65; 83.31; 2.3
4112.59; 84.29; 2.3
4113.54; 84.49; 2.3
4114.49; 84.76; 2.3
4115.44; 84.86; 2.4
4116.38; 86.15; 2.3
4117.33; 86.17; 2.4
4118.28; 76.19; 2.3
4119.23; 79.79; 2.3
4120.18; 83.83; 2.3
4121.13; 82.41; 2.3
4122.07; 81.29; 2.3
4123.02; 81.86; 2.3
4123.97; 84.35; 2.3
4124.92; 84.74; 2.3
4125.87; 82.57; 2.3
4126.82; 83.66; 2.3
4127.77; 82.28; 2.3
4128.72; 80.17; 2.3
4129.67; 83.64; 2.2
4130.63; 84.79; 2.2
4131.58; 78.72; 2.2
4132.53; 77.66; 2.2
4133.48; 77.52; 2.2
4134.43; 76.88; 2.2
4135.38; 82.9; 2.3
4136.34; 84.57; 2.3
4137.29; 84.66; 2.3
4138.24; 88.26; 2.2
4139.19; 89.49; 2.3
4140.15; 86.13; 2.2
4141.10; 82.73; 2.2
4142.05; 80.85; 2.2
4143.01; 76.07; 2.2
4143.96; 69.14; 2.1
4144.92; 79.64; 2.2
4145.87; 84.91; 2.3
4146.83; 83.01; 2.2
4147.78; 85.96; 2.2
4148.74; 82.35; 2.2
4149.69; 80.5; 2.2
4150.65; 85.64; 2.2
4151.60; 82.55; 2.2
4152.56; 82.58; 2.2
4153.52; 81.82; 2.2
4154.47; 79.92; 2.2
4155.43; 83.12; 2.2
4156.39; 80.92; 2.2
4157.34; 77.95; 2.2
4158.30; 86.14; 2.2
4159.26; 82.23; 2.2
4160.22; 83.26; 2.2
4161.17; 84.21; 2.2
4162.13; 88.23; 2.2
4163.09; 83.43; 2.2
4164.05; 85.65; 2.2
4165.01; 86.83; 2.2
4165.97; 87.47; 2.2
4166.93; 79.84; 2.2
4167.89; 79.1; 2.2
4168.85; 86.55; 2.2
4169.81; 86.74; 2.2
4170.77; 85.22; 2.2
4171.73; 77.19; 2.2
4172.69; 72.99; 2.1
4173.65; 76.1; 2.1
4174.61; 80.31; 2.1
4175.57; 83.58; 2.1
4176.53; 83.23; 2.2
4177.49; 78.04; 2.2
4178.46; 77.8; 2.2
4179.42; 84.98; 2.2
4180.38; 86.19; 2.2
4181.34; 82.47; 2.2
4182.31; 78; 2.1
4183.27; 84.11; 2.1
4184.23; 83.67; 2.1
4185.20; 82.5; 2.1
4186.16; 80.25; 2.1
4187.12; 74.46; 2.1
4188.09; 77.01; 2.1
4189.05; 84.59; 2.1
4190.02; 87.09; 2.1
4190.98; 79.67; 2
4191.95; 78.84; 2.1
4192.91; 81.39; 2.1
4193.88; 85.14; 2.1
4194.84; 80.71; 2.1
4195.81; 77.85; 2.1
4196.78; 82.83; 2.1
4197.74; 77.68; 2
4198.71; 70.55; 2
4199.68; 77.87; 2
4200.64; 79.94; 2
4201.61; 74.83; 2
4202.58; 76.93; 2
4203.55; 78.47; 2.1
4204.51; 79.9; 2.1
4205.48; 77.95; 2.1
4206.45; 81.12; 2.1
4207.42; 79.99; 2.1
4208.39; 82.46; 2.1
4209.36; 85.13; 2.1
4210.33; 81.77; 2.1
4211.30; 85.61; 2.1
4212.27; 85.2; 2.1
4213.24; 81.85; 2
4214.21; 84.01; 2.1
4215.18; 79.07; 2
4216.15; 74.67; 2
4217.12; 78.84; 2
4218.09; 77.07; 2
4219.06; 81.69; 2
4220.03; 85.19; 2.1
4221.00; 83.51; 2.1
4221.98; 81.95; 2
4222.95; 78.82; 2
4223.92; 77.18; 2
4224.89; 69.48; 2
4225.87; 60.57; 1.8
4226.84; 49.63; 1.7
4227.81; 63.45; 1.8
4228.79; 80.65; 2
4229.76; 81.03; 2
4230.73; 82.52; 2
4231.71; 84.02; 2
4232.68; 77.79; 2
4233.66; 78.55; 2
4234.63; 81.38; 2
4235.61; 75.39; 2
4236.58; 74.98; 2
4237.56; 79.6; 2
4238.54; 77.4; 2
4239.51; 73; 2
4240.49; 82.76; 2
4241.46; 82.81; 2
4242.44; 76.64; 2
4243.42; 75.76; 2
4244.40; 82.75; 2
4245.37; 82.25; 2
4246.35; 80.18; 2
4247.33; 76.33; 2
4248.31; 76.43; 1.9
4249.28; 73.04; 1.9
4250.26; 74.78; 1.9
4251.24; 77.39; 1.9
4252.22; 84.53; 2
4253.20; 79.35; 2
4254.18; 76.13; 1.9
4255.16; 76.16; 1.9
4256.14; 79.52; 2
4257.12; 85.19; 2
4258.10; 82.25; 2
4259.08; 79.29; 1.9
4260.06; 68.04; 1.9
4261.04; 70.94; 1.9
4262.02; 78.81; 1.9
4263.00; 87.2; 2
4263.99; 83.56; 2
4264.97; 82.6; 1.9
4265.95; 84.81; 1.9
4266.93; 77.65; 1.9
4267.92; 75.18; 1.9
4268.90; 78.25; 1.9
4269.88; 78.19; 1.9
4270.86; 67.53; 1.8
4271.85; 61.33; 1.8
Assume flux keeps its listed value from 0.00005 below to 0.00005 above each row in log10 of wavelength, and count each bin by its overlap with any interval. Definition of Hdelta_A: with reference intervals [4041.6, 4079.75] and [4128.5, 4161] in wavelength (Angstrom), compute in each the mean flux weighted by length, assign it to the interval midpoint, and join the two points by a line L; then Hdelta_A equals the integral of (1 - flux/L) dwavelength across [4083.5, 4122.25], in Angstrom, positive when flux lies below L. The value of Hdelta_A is 0.7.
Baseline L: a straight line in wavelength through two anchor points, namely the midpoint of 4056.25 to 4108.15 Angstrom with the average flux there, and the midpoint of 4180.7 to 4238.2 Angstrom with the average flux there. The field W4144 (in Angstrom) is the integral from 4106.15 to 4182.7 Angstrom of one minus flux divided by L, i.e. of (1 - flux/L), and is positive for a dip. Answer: -4.10 Angstrom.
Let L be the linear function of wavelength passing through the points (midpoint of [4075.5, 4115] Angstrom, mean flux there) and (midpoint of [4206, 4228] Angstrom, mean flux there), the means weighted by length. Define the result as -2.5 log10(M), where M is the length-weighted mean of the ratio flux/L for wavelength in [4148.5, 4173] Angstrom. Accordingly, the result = -0.07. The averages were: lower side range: 78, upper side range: 77.9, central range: 82.9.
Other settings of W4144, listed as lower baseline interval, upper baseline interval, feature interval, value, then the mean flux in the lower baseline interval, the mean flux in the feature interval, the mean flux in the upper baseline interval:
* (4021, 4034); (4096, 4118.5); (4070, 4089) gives -0.3 Angstrom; 80.4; 79.1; 76.3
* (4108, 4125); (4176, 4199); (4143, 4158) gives 0.1 Angstrom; 83.1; 81.2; 80.9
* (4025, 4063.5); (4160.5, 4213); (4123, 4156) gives -0.6 Angstrom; 79.2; 82.1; 81.3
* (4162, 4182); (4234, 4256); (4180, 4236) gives 0.8 Angstrom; 82.3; 79.1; 78.2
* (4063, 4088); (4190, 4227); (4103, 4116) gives -0.5 Angstrom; 78.3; 81.2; 78.9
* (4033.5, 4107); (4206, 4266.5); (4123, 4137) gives -0.7 Angstrom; 77.8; 81.8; 78.6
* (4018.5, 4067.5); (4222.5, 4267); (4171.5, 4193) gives -0.7 Angstrom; 79.5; 80.7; 77.5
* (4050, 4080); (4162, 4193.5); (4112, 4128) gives -0.6 Angstrom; 78.6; 83.2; 81.9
